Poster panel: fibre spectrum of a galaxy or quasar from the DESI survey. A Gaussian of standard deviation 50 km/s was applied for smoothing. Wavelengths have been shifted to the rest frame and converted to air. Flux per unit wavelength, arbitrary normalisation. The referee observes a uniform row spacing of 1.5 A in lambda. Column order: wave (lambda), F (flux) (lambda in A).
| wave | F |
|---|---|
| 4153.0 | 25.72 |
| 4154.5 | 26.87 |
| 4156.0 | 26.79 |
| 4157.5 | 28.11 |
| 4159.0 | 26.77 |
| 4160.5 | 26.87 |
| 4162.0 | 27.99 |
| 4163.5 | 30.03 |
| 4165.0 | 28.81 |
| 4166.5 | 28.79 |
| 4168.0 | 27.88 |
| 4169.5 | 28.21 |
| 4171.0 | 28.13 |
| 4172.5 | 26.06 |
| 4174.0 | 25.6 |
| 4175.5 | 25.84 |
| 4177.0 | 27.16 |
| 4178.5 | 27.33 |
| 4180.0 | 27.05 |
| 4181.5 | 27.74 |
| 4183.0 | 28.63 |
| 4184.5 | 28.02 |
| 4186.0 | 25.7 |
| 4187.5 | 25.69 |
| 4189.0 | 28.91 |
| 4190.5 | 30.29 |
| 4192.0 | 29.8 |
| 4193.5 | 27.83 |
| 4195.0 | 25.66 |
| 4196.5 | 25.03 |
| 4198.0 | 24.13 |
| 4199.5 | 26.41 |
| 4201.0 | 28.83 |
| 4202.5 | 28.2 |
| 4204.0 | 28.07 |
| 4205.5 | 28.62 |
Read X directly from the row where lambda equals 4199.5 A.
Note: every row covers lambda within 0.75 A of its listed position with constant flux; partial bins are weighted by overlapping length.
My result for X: 26.41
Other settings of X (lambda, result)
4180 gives 27.05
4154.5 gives 26.87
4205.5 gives 28.62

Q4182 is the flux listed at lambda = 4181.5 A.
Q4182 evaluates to 27.74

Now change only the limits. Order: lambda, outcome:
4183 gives 28.63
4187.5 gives 25.69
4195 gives 25.66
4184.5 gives 28.02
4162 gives 27.99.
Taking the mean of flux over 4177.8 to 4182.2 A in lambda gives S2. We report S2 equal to 27.4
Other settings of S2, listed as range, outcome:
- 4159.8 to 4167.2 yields 28.5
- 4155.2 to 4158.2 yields 27.4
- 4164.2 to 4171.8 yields 28.4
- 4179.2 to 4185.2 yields 27.9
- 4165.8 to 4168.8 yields 28.3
